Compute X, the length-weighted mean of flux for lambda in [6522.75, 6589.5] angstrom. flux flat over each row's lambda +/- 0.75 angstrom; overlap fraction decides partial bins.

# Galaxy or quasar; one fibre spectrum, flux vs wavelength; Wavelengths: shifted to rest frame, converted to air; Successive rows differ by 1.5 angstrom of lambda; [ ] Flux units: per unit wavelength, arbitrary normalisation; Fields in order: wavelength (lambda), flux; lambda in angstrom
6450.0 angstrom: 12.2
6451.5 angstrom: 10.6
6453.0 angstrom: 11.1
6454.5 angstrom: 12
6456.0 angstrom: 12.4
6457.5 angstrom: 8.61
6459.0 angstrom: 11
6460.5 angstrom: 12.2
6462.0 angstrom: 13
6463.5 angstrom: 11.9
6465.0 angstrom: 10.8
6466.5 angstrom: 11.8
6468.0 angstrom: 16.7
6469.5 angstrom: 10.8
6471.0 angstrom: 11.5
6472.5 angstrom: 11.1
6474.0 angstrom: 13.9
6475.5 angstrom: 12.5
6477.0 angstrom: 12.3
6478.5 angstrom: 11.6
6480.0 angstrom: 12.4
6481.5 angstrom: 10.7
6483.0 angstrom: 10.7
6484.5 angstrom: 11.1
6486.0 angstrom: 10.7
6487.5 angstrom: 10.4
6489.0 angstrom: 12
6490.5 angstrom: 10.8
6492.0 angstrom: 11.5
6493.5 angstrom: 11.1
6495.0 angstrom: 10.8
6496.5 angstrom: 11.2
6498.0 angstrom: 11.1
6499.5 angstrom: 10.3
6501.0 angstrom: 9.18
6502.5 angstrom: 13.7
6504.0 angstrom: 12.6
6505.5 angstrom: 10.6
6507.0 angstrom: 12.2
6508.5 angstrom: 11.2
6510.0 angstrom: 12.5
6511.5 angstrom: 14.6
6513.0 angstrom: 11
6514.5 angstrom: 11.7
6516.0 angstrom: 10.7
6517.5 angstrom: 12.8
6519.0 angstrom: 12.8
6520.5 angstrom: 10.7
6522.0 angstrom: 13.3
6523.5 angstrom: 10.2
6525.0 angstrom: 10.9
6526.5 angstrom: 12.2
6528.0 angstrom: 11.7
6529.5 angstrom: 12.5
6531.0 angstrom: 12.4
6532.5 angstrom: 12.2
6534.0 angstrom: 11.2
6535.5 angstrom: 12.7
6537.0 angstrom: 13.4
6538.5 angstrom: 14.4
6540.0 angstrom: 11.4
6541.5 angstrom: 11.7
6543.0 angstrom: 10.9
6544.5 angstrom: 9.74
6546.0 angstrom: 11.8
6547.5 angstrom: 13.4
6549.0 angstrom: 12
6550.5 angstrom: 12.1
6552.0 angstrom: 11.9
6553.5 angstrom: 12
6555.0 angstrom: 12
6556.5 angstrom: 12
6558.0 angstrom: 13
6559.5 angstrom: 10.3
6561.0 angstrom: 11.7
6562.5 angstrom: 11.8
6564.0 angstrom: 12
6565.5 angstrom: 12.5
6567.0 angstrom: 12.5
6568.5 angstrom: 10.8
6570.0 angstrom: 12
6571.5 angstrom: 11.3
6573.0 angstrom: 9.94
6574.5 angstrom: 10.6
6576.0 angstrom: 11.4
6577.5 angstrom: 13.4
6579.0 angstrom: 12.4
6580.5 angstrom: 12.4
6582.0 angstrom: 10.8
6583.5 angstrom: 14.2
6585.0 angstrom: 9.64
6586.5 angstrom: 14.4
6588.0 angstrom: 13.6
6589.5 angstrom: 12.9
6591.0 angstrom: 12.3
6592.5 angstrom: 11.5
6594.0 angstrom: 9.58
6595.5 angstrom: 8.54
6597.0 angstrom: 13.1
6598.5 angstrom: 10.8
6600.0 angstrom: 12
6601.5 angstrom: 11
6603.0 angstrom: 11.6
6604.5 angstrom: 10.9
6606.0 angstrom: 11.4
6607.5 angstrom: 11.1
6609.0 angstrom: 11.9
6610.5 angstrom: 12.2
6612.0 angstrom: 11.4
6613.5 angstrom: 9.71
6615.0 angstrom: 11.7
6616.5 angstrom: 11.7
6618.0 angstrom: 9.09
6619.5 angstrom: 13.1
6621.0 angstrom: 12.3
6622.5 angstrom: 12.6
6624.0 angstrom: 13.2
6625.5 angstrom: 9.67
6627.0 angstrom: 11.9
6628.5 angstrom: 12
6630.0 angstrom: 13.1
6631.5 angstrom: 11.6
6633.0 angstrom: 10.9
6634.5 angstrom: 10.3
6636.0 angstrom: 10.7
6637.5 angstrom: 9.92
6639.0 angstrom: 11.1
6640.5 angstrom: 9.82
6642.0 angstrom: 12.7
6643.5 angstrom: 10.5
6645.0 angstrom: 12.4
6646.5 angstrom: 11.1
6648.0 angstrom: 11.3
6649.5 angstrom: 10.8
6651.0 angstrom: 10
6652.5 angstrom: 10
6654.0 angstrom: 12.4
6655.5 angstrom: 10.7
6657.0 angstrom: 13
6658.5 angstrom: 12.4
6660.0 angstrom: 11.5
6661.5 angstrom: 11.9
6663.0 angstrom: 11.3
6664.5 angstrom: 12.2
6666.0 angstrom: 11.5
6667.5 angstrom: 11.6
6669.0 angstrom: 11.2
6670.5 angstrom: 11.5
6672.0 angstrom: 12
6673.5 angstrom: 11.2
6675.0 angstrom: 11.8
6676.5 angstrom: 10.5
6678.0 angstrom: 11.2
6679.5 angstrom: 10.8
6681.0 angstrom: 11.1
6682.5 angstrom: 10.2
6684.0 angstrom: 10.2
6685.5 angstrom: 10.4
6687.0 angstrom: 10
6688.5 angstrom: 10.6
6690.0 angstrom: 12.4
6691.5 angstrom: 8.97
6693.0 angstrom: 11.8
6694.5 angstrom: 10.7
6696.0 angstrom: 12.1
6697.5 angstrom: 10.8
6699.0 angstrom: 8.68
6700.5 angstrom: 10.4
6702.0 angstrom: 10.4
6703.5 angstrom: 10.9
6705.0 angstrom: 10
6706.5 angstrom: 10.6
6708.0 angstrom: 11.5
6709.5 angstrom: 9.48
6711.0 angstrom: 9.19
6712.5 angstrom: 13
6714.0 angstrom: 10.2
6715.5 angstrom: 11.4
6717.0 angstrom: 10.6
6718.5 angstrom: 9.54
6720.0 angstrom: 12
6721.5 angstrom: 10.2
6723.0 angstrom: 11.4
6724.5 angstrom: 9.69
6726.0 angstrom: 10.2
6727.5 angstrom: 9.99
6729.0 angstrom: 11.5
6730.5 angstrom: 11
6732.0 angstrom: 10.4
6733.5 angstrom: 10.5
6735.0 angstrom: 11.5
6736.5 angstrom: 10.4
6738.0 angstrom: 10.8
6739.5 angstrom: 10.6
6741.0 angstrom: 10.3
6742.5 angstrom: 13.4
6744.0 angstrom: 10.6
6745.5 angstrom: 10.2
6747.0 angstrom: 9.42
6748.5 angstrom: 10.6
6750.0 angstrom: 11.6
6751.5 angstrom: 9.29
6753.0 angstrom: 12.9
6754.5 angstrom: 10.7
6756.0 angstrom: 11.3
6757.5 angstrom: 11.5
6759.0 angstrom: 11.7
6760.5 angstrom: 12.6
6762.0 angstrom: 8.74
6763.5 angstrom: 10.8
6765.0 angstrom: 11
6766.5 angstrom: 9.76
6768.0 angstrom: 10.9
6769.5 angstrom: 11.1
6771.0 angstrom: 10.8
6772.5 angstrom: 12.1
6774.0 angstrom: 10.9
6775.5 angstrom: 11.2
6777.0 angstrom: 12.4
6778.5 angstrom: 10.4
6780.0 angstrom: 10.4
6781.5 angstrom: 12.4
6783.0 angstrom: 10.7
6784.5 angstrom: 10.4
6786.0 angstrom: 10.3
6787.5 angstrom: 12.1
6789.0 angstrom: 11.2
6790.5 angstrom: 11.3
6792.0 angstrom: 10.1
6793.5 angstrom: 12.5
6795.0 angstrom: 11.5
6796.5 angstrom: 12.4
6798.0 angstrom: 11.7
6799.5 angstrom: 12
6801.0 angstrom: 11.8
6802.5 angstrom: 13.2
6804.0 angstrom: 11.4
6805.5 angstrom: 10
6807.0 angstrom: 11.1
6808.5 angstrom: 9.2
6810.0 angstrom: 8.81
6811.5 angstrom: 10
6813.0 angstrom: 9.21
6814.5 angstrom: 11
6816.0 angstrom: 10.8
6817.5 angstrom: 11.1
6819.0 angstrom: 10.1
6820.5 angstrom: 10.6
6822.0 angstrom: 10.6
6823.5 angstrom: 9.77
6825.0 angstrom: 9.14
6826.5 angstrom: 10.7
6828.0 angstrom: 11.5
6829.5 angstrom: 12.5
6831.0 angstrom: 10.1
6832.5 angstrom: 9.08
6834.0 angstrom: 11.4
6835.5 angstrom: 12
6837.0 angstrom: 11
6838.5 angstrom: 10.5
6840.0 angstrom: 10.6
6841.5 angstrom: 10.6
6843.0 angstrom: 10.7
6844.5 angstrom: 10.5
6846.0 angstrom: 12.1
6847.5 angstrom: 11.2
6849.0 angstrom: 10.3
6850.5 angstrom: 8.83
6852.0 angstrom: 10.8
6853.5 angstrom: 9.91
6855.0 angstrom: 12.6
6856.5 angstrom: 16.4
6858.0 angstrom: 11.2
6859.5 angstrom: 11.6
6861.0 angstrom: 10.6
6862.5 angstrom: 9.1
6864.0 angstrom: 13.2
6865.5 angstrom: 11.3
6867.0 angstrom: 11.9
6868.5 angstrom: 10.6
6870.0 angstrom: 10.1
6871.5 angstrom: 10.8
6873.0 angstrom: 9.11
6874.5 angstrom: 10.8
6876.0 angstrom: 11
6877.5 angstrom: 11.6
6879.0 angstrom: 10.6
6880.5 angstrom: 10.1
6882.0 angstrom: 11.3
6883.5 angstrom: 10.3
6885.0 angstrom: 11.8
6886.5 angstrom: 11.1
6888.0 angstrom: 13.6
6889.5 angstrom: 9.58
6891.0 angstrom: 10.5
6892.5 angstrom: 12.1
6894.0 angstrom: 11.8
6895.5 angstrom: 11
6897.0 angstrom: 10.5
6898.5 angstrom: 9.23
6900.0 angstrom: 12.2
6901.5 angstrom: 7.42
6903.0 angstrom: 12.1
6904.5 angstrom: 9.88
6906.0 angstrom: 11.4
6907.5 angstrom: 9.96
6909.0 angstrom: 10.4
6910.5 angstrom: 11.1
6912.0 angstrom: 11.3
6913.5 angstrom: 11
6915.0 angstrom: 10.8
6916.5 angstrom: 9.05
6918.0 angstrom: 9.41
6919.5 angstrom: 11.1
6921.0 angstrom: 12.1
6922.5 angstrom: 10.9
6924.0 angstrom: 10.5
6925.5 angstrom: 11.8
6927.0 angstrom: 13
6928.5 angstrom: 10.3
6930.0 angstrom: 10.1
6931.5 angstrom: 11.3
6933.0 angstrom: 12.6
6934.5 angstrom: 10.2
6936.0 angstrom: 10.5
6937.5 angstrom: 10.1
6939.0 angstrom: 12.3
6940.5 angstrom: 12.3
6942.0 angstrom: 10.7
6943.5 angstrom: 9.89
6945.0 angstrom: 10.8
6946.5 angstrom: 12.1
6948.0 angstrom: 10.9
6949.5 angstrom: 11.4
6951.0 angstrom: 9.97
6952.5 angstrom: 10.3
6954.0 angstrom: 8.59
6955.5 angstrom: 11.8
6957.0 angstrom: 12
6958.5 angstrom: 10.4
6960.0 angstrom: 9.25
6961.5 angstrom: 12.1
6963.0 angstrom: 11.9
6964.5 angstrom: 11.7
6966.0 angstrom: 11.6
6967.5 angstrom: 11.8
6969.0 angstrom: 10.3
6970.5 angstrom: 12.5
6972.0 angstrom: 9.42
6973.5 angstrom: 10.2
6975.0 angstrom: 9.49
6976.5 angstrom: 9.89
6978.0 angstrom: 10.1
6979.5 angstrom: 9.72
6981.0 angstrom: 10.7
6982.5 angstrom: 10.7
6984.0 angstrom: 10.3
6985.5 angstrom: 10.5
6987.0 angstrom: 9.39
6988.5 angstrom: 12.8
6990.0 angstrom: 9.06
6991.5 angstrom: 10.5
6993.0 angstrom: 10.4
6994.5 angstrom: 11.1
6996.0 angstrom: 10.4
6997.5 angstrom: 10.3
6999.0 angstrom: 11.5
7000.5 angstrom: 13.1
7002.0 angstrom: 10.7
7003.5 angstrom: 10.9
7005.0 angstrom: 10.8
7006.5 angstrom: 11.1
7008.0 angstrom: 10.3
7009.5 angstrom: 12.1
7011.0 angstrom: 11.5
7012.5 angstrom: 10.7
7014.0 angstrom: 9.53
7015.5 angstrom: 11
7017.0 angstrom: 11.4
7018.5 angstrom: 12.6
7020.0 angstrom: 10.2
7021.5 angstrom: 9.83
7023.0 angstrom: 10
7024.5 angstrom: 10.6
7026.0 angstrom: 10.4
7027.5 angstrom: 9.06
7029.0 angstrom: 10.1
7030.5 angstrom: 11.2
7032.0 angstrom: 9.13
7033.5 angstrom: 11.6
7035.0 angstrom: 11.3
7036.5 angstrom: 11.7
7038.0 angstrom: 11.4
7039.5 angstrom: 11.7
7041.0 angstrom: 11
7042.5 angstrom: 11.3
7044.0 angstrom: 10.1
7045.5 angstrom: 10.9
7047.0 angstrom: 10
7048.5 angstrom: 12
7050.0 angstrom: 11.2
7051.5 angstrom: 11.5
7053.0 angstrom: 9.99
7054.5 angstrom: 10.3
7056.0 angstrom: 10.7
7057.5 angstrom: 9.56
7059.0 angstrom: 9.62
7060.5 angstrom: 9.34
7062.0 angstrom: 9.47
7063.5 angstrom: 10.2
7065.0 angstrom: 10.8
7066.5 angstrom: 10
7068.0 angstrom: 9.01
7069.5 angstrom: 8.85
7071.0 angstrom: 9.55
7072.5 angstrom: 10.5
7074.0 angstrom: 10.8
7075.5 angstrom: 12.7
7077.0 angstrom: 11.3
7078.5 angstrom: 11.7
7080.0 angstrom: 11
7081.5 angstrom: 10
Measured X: 12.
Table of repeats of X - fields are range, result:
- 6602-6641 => 11.4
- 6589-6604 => 11.3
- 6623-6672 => 11.4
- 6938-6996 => 10.8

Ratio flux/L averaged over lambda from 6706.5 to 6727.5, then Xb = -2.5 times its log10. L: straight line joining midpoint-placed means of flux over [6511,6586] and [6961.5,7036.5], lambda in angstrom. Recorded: 0.083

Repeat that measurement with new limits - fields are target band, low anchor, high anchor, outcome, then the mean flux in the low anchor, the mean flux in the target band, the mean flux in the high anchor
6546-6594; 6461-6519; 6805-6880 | -0.043 mag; 11.7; 12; 10.8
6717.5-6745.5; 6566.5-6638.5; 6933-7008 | 0.052 mag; 11.6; 10.8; 10.8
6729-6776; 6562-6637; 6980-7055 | 0.038 mag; 11.6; 10.9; 10.8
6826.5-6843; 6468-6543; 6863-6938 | 0.013 mag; 11.8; 10.9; 10.9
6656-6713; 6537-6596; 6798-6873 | 0.040 mag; 11.9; 11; 10.9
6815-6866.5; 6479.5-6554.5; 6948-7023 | 0.009 mag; 11.7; 11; 10.8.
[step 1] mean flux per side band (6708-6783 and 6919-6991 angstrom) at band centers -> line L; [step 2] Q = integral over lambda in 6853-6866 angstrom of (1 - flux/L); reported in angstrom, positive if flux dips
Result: -1.1 angstrom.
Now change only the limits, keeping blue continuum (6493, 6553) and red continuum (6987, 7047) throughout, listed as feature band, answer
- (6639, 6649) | 0.3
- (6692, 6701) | 0.6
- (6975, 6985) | 0.7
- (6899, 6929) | 0.7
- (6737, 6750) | 0.7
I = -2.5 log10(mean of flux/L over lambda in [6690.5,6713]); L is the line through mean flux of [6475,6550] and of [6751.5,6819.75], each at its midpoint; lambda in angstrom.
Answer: 0.07 mag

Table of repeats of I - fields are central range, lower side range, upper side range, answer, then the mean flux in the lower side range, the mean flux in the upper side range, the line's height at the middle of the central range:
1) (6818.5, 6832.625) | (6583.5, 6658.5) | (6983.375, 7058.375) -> 0.063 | 11.4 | 10.8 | 11.1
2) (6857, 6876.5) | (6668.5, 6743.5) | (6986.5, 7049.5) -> -0.013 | 10.8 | 10.8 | 10.8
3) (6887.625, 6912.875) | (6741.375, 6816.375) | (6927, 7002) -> 0.011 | 11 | 10.8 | 10.9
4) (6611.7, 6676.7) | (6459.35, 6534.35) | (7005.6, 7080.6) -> 0.005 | 11.8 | 10.6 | 11.5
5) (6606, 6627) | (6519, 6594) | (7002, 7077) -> 0.024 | 11.9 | 10.6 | 11.8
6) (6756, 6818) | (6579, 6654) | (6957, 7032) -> 0.008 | 11.5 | 10.7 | 11.1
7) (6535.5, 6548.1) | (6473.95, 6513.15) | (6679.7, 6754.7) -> -0.069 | 11.5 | 10.7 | 11.4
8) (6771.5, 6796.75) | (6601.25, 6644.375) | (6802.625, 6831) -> -0.066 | 11.4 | 10.5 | 10.6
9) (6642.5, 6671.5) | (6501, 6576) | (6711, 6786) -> -0.012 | 11.9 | 10.9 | 11.3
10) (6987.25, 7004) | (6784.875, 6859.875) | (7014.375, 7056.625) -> -0.011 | 11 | 10.8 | 10.8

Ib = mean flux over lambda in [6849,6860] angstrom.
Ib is 11.5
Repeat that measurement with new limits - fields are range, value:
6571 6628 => 11.6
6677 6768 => 10.7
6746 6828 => 10.9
